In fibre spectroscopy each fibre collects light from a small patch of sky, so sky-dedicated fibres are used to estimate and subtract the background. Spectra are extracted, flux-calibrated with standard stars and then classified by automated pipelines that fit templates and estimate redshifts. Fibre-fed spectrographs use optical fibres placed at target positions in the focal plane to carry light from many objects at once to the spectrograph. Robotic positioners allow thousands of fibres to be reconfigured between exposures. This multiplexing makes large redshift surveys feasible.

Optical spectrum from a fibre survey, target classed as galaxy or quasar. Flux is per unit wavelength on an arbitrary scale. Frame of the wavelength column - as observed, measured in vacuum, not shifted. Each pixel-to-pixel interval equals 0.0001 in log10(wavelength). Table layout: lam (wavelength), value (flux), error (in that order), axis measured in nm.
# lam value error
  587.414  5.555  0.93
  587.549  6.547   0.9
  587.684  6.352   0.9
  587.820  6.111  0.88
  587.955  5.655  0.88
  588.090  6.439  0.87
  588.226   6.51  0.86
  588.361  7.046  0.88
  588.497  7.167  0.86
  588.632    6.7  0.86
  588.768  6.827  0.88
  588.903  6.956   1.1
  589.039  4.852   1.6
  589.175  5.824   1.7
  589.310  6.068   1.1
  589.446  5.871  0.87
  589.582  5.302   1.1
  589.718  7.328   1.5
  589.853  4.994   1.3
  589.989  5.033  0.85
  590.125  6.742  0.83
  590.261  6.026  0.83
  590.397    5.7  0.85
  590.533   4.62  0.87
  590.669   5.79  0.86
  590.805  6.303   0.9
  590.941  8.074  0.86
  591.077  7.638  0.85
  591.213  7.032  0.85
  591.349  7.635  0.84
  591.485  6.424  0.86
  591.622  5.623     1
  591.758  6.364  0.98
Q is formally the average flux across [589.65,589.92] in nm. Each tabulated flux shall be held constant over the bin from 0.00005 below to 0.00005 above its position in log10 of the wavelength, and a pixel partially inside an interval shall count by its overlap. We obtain 6.18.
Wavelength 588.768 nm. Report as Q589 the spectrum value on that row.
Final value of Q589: 6.827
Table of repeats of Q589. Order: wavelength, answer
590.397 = 5.7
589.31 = 6.068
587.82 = 6.111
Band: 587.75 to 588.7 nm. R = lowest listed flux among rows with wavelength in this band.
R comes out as 5.655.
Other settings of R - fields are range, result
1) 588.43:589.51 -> 4.852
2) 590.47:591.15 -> 4.62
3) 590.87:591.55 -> 6.424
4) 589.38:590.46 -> 4.994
